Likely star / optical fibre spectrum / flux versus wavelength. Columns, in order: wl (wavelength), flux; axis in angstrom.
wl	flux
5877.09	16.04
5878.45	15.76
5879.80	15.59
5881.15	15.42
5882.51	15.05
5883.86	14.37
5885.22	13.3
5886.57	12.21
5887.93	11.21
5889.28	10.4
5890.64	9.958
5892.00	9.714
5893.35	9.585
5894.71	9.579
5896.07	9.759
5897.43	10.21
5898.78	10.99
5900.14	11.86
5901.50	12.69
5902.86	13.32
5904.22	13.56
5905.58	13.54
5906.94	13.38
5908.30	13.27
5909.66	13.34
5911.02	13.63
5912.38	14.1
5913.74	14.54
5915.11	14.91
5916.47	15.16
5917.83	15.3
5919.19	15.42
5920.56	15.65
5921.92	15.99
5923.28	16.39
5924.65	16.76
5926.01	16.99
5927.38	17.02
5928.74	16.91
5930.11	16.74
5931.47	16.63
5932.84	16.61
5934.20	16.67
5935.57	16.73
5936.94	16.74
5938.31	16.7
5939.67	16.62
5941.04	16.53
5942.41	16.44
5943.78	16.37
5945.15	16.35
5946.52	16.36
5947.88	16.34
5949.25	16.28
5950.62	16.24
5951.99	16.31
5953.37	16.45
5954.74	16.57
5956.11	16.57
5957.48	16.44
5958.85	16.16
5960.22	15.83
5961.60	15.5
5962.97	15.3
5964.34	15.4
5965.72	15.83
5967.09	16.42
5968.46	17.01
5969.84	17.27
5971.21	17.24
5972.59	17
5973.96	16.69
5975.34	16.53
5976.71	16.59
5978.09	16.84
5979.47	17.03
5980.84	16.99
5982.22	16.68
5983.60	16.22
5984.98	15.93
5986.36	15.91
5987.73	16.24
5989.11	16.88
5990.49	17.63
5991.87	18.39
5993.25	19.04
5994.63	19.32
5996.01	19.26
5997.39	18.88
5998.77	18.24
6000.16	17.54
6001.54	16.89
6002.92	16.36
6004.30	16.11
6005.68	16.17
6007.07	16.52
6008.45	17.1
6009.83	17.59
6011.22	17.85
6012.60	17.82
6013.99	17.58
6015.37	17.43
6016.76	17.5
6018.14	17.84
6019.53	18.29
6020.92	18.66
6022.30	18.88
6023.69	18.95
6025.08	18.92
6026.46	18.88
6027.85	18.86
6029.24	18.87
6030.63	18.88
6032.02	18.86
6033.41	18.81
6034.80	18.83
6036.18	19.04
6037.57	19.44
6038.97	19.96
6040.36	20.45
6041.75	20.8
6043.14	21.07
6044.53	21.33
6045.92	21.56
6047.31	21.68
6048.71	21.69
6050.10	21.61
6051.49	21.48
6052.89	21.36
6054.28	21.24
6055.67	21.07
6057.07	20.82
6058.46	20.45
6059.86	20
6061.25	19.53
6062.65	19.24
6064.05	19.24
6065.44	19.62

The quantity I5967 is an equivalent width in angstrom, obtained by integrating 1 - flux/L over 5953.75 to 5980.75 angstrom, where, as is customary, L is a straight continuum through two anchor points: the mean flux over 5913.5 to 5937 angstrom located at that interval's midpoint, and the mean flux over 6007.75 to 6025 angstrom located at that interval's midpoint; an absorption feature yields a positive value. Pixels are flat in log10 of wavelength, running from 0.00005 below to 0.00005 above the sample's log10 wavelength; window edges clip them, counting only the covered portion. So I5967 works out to 0.9 angstrom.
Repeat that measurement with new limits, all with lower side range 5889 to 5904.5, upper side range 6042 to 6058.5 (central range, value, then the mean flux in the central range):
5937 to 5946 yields -1.66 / 16.5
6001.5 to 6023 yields 1.51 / 17.4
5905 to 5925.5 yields -4.37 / 14.8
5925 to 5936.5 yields -3.11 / 16.8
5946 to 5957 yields -1.33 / 16.4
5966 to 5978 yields -0.60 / 16.8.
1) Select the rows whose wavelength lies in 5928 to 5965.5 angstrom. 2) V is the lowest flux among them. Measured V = 15.3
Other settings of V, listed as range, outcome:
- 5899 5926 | 11.86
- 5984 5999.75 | 15.91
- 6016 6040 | 17.5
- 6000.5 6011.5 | 16.11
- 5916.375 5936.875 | 15.16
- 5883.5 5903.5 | 9.579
